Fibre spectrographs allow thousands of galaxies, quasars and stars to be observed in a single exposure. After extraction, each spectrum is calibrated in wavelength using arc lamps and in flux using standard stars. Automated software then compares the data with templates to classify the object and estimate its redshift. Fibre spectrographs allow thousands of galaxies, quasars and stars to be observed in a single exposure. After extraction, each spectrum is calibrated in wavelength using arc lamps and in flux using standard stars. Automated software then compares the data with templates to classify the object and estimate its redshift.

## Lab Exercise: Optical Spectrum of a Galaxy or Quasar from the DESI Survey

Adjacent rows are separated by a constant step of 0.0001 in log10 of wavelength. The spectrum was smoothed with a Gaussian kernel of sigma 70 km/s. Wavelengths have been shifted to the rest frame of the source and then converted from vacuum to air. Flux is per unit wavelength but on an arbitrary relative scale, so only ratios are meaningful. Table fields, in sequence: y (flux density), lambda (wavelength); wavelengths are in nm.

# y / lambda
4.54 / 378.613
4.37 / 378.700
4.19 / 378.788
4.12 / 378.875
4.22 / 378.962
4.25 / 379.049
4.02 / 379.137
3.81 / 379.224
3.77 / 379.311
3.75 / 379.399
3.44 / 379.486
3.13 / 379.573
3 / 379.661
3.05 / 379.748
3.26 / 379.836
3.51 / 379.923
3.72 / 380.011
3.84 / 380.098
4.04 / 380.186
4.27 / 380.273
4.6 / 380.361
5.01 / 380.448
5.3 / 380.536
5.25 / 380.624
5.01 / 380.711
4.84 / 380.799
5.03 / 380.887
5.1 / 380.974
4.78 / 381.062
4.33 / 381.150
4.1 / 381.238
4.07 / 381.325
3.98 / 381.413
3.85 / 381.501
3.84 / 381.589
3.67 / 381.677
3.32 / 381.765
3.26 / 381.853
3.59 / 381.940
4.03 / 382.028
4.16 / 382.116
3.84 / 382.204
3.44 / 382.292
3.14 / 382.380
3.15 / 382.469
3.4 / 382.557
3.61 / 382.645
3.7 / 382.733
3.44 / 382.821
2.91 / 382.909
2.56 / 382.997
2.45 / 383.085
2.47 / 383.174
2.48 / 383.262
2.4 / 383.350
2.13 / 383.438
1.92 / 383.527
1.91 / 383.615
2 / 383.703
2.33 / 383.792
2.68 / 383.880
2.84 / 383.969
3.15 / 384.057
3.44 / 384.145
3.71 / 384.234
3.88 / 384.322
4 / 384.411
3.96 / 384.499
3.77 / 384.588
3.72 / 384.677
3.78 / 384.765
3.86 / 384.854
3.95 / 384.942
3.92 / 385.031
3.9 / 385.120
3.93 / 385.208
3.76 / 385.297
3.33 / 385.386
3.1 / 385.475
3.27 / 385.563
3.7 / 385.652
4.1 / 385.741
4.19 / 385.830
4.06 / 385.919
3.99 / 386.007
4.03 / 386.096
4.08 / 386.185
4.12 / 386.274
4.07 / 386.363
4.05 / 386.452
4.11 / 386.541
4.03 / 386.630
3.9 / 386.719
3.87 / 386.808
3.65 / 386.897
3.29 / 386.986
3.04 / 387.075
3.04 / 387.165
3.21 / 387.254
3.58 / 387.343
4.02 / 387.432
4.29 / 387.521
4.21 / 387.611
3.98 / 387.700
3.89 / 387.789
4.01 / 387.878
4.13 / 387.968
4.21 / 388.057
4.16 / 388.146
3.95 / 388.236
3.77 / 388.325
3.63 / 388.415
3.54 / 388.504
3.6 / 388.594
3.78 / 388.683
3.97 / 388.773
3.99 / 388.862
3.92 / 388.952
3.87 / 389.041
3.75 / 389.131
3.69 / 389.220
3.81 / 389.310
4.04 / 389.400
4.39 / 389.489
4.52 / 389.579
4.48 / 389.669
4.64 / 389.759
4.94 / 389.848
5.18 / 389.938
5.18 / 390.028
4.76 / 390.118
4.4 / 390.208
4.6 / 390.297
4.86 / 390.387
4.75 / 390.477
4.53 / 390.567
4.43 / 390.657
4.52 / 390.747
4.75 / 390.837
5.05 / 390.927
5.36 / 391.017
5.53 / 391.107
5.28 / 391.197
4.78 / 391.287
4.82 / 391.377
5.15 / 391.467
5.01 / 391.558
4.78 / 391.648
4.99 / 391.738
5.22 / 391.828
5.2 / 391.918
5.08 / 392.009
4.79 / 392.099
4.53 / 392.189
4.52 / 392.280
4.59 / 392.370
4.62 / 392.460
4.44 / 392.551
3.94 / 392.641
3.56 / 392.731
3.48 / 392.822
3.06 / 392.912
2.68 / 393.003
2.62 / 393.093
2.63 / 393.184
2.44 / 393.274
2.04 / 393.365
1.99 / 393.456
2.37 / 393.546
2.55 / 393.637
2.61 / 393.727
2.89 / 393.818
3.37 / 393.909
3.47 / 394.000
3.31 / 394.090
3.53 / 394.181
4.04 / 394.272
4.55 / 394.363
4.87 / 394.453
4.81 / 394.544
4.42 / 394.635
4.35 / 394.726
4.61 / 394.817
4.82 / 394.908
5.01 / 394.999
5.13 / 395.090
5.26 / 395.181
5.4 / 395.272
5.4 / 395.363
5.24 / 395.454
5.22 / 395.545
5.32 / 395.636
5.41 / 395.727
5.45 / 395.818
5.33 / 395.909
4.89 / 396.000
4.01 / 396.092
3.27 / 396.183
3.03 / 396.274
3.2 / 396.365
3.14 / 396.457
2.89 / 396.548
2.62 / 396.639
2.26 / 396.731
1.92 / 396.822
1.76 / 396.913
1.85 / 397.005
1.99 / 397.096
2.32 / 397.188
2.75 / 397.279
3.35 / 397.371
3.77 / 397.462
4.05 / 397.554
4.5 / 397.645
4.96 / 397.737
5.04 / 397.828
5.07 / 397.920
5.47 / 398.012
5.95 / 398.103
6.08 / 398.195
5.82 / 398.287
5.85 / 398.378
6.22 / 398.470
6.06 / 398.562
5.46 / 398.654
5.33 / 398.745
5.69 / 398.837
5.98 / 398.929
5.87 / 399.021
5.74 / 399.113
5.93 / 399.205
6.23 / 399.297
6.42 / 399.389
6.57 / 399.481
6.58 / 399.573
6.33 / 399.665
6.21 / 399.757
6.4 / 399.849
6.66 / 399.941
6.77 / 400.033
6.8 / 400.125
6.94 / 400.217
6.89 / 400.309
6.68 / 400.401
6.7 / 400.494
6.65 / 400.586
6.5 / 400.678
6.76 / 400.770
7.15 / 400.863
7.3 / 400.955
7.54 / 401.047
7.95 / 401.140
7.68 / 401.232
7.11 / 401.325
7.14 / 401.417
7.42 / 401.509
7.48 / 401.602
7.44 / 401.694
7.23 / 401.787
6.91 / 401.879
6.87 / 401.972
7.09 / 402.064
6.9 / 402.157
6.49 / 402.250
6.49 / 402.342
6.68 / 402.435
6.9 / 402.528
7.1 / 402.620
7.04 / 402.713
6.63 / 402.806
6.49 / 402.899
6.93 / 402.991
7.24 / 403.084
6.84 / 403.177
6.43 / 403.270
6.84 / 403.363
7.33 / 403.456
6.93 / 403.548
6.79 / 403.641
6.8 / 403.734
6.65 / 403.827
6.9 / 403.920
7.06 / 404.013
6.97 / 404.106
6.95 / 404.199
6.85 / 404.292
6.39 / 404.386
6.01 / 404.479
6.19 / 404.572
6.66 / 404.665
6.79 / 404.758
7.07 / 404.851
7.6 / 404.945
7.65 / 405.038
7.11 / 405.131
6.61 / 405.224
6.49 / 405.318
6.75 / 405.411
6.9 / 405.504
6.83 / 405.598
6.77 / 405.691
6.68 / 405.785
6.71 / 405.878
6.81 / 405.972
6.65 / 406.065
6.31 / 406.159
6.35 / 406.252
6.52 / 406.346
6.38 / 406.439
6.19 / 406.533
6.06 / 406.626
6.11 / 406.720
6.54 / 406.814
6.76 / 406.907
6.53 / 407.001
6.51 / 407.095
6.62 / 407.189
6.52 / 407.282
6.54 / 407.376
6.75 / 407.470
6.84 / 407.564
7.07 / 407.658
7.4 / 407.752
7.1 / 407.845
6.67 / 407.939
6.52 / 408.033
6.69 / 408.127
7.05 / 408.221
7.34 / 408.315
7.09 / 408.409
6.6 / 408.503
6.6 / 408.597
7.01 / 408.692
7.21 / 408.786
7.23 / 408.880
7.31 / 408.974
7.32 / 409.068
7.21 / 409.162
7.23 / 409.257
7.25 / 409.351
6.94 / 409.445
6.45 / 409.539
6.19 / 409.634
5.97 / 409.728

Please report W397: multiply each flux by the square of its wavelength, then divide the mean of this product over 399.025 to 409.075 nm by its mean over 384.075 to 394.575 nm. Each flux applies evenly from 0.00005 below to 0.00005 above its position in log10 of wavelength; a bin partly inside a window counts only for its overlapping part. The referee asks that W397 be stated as 1.8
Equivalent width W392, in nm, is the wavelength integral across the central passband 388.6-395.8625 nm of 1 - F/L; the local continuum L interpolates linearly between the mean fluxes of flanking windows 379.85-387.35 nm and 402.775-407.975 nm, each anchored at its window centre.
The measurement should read 0.82 nm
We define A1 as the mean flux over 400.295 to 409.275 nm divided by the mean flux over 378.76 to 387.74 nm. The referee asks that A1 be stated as 1.86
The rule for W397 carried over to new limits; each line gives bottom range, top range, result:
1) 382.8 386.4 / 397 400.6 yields 1.78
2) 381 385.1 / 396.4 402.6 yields 1.85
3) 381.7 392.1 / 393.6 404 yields 1.51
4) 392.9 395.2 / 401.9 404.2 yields 2.00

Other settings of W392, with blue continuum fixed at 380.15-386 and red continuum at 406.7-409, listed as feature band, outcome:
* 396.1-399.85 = 0.66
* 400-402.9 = -0.48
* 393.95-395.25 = 0.17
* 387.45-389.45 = 0.19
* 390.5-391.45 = -0.05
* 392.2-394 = 0.63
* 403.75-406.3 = -0.12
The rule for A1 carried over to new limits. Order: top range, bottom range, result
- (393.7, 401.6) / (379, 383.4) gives 1.36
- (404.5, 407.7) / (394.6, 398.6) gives 1.54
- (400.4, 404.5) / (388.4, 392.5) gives 1.52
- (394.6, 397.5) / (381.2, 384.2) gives 1.24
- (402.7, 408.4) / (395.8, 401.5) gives 1.27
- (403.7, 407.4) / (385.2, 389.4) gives 1.74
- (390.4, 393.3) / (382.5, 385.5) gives 1.39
